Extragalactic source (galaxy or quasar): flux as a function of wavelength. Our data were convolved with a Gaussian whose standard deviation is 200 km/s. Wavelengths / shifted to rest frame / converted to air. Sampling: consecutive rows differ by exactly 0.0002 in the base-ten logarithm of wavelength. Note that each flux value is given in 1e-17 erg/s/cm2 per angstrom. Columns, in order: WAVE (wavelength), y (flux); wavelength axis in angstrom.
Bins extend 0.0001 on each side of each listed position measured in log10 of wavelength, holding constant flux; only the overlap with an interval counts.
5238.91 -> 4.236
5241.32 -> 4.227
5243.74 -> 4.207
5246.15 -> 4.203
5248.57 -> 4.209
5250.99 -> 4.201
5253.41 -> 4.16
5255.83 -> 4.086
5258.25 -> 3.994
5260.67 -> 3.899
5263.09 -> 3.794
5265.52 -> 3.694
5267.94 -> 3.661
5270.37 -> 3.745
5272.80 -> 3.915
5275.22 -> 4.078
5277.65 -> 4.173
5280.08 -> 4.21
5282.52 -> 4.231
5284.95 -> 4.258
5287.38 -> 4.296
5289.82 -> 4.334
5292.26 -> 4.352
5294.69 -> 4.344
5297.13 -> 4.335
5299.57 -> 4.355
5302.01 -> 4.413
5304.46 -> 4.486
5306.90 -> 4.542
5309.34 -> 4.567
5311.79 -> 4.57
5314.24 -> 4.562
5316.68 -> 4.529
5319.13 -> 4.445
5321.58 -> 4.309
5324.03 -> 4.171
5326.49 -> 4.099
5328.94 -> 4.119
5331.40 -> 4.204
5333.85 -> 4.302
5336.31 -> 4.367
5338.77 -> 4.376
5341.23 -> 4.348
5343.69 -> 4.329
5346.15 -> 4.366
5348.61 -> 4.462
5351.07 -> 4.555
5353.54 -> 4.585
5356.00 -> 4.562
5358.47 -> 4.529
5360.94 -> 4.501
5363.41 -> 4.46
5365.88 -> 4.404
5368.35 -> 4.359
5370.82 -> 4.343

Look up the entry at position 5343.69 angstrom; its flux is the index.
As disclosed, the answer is 4.329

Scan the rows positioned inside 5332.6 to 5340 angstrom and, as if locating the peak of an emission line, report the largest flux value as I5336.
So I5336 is 4.376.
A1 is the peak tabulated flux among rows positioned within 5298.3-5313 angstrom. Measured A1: 4.57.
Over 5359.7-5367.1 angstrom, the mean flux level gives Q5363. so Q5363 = 4.45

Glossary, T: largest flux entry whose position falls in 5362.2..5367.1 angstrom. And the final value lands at 4.46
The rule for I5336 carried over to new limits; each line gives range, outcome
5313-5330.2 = 4.562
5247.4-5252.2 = 4.209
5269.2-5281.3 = 4.21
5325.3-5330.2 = 4.119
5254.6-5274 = 4.086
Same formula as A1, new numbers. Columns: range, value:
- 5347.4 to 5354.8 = 4.585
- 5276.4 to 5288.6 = 4.296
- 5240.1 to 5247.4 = 4.227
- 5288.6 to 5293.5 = 4.352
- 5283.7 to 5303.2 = 4.413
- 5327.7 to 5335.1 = 4.302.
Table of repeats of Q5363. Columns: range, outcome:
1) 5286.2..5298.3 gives 4.33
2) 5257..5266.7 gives 3.85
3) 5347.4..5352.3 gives 4.51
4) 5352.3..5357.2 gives 4.57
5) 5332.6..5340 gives 4.35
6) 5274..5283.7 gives 4.17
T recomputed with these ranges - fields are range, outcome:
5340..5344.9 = 4.348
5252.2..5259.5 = 4.16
